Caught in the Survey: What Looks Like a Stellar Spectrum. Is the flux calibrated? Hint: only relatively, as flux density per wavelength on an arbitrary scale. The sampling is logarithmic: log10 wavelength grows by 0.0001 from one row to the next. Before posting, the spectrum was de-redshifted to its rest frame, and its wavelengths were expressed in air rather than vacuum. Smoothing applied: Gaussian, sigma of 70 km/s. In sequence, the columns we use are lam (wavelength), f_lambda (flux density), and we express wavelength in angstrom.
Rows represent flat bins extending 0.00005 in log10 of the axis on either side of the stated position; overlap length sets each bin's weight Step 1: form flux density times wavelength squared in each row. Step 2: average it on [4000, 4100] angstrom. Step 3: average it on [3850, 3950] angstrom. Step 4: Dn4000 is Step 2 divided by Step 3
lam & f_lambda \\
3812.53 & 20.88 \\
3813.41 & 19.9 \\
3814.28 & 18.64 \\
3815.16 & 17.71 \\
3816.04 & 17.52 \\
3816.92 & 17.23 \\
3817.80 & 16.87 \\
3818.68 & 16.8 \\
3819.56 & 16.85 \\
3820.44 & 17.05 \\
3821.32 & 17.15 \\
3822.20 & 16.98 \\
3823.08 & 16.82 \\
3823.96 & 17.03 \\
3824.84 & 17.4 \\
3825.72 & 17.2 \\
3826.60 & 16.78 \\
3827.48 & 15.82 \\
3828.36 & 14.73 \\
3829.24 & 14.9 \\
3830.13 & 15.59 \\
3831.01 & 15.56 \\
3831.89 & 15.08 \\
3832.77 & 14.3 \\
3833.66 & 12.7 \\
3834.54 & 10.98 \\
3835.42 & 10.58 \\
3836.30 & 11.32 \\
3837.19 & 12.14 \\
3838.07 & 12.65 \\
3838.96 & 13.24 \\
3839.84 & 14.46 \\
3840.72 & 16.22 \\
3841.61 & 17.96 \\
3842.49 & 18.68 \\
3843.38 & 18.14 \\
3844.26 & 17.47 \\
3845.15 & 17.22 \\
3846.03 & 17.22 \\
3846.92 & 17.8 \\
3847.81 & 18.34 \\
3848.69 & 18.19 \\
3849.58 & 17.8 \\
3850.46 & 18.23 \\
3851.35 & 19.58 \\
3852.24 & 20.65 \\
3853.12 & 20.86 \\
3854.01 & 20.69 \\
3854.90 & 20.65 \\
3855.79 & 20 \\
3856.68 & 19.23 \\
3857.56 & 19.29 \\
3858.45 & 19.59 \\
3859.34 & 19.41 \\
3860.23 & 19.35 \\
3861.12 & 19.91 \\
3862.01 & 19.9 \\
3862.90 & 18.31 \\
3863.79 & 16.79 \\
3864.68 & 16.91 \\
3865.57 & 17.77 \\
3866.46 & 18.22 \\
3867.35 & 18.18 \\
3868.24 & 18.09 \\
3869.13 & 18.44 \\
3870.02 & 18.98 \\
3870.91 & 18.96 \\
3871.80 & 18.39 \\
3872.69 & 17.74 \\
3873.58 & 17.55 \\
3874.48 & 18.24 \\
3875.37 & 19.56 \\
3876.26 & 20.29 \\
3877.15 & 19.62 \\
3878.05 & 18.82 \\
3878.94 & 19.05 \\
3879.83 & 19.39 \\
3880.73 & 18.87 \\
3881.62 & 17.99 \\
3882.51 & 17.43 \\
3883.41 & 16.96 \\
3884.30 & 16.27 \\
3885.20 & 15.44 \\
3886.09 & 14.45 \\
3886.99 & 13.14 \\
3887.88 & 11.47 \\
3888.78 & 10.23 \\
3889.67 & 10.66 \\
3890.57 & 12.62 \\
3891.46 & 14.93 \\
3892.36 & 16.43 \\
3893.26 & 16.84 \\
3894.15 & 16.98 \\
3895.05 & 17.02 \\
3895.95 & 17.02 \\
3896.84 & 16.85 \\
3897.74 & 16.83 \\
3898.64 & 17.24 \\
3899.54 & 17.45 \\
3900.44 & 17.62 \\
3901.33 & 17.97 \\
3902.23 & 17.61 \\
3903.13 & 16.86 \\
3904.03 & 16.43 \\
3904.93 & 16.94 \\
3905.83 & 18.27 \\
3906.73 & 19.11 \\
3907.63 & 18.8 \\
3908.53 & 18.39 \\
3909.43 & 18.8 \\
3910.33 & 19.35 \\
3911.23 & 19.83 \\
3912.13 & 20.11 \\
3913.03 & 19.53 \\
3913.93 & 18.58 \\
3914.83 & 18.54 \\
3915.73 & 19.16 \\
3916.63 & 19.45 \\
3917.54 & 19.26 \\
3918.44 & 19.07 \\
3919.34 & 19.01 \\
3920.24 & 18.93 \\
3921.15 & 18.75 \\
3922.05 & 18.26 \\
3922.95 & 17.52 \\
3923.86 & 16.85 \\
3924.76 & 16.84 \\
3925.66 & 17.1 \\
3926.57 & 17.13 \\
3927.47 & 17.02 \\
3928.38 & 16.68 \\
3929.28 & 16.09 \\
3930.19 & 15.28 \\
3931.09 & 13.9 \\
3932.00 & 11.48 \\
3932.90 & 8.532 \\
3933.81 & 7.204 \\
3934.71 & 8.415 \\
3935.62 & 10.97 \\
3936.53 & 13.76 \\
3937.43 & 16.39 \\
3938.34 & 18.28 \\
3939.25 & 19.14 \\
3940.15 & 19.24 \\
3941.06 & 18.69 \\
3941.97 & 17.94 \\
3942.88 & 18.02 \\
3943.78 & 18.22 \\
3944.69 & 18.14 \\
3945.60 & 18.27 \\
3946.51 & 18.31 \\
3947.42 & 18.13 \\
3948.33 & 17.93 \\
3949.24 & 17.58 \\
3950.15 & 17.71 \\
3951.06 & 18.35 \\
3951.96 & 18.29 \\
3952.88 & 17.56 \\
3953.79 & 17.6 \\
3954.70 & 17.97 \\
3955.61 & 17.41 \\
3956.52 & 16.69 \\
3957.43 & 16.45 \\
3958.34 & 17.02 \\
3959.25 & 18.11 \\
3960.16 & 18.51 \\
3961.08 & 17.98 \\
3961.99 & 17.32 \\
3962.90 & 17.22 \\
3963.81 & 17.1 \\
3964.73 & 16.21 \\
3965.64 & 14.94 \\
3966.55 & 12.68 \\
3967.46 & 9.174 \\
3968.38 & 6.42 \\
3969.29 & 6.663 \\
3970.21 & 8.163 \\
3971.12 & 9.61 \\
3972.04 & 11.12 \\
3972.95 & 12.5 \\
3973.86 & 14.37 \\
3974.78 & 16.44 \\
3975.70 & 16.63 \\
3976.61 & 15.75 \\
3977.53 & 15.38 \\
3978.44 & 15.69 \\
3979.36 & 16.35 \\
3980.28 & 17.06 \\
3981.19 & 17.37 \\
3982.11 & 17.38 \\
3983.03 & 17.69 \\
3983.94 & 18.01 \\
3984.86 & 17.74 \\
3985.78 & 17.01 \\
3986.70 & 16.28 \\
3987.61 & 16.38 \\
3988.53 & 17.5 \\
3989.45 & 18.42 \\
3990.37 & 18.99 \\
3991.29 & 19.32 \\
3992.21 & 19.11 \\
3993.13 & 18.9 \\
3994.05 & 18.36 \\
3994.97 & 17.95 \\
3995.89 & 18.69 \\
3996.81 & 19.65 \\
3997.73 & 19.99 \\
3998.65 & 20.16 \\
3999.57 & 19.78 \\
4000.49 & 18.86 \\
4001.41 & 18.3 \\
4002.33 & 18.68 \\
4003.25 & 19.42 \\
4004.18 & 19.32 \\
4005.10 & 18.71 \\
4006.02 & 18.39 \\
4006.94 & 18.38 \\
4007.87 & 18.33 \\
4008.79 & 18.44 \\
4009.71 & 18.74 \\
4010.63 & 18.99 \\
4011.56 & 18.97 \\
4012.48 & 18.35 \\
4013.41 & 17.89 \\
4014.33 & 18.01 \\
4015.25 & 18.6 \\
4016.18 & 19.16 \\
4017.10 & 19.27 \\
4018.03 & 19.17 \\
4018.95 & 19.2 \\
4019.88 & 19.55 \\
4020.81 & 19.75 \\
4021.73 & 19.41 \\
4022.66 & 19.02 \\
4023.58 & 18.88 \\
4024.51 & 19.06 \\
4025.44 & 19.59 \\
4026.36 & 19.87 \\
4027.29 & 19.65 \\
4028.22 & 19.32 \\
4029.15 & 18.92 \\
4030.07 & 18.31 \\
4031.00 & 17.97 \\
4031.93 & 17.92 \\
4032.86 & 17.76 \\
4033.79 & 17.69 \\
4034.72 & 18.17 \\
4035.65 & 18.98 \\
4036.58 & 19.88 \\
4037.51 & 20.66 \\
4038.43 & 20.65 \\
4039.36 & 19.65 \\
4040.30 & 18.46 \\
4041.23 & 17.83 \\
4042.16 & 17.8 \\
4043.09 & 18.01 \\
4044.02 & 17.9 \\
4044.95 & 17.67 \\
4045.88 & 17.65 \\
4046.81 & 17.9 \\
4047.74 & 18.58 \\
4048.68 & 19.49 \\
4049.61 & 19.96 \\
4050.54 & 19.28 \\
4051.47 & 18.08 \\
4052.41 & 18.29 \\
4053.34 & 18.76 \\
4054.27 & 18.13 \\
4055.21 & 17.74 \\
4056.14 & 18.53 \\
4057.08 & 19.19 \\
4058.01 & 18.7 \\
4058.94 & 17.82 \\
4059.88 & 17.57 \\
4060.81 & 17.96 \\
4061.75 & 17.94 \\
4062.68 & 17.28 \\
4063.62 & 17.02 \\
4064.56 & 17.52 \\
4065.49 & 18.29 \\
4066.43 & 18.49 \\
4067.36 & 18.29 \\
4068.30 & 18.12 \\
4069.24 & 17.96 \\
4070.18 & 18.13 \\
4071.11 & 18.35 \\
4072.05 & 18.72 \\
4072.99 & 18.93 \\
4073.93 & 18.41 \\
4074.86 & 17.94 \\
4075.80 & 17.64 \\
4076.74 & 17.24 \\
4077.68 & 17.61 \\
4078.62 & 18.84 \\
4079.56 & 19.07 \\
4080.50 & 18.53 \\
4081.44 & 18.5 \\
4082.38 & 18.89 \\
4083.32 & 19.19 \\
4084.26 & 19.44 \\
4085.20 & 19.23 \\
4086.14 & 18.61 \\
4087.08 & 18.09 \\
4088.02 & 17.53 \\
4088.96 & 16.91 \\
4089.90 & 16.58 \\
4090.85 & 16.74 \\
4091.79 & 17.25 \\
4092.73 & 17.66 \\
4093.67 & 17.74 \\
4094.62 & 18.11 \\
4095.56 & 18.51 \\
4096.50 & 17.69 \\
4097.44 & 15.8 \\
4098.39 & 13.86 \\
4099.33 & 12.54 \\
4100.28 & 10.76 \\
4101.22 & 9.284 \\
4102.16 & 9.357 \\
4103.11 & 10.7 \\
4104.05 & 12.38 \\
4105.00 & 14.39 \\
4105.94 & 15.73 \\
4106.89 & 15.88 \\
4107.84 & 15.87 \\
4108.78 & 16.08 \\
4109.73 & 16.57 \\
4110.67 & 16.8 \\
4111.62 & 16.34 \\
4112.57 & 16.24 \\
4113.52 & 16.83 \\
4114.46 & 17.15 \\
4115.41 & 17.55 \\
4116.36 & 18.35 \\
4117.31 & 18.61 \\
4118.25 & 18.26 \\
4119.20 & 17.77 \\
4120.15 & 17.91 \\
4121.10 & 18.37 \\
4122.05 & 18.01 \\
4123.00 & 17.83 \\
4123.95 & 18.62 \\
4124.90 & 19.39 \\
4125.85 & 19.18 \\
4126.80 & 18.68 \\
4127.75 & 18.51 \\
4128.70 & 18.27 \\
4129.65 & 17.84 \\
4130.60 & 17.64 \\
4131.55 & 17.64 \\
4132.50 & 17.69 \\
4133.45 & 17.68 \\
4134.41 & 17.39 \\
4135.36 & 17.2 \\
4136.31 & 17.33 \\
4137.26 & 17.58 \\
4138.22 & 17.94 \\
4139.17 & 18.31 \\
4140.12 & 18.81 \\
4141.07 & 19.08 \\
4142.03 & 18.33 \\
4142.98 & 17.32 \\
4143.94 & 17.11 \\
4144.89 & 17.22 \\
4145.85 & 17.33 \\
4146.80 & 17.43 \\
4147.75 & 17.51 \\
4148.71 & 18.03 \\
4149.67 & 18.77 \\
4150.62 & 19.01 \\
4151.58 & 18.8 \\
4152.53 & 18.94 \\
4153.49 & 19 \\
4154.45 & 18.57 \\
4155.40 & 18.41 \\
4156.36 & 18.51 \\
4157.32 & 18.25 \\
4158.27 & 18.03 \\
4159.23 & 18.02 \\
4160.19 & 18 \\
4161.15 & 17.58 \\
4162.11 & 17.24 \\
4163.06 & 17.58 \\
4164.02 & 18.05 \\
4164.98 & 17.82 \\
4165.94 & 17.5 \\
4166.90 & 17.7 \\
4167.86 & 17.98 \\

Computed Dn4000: 1.14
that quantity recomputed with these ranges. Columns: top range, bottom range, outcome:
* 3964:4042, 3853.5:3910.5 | 1.06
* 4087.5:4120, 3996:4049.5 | 0.87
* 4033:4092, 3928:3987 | 1.24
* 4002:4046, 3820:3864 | 1.21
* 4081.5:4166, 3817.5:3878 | 1.15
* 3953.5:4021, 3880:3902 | 1.13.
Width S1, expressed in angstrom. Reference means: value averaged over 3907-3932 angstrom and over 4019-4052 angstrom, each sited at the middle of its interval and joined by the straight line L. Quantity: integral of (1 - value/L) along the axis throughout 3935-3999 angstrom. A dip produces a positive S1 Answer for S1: 6.2 angstrom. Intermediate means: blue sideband 18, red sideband 18.8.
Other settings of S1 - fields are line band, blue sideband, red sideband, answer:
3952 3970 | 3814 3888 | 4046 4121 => 1.95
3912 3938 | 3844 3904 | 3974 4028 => 2.57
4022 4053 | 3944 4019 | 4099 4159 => -2.99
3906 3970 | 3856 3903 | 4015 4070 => 4.04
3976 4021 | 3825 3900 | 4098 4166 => -3.35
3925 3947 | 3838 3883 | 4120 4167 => 3.25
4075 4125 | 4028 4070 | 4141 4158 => 4.17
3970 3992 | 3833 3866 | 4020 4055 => 2.79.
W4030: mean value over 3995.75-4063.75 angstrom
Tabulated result 18.7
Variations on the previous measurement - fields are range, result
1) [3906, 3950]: 17.1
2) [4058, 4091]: 18.1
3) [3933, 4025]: 17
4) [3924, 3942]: 15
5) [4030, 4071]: 18.4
